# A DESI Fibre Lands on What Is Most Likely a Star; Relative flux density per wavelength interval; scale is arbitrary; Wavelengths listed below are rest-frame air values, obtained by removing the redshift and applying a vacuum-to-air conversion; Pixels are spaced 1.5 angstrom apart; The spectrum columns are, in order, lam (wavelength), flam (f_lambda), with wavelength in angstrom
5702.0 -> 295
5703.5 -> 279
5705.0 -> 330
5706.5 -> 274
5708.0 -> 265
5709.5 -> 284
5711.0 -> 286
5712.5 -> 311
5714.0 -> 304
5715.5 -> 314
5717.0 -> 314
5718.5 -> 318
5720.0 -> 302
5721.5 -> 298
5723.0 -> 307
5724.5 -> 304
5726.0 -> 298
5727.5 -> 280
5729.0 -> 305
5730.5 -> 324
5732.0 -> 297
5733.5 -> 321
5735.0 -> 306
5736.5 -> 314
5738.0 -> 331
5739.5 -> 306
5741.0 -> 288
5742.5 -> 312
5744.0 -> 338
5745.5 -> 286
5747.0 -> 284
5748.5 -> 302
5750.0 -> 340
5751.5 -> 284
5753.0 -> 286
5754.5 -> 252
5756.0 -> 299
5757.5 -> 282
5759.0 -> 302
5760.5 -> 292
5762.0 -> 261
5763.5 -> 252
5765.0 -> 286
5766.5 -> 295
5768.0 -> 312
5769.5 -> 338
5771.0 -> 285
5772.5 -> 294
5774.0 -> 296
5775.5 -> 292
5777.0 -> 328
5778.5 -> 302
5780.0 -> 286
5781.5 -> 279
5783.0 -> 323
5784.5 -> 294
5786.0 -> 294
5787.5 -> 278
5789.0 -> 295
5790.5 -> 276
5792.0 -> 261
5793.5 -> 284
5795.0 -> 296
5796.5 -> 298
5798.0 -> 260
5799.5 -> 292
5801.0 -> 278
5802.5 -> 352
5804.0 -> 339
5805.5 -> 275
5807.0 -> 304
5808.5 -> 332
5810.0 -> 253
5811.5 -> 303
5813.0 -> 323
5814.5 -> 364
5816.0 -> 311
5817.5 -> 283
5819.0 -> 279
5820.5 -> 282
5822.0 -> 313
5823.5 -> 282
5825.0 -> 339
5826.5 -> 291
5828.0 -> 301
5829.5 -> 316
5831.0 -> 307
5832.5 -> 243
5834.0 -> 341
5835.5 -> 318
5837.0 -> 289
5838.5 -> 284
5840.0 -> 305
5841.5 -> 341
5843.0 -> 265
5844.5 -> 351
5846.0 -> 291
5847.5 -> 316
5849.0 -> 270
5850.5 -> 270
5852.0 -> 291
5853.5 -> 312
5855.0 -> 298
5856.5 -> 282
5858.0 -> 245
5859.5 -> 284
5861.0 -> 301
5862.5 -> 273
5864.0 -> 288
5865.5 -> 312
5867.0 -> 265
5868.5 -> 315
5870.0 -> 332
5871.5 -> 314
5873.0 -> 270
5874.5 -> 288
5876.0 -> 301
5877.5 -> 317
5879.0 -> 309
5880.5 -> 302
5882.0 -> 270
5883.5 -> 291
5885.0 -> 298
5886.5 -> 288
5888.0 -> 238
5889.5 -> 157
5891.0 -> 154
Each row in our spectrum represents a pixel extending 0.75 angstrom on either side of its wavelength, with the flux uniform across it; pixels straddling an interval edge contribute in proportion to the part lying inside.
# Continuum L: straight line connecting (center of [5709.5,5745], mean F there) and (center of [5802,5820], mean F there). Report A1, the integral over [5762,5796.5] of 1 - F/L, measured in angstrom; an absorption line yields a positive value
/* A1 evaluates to 1.77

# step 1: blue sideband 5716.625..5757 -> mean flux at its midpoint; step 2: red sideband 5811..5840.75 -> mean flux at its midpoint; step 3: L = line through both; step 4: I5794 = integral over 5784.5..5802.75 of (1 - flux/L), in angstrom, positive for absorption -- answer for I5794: 1.0 angstrom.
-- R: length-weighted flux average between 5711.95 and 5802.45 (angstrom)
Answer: 298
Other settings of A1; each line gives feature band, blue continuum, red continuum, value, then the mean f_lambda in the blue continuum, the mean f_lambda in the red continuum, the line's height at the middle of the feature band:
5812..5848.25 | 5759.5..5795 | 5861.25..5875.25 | -1.5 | 292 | 295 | 294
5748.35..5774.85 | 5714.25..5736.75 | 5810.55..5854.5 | 1.2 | 307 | 303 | 305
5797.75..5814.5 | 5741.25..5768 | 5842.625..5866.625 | -0.8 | 292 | 291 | 291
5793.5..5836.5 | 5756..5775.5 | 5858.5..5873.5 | -1.3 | 292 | 295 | 293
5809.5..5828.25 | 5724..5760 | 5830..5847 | 0.0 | 302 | 304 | 303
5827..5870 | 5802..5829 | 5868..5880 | 1.4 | 307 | 305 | 306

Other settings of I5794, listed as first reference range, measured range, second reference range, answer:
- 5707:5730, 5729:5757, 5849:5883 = -0.5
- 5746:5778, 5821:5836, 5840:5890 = -0.7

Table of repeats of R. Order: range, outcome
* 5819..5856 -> 300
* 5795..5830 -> 303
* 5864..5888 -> 296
